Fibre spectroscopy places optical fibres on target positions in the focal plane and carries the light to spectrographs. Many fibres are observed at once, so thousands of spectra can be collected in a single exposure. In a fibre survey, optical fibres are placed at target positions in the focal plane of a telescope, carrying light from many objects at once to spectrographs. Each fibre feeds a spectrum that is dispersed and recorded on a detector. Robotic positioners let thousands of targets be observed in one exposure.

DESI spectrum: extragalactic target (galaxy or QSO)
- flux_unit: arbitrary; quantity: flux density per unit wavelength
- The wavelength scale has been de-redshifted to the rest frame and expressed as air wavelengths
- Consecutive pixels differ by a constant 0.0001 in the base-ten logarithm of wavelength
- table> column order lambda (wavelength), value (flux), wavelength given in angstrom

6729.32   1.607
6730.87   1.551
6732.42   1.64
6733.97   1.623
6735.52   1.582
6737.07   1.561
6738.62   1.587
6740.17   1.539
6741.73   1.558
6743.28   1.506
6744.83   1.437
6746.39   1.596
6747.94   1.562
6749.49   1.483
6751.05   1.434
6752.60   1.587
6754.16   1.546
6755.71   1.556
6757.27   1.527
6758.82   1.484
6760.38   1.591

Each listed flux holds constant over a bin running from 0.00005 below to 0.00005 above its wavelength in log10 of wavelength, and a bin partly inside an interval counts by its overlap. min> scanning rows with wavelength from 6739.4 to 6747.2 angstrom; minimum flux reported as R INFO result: 1.437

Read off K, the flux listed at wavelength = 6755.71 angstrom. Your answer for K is 1.556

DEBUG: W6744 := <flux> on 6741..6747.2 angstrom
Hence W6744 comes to 1.52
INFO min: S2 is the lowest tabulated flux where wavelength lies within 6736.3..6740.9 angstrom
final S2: 1.539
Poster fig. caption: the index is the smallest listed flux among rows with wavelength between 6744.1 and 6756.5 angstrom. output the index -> 1.434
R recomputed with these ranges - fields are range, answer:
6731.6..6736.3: 1.582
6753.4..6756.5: 1.546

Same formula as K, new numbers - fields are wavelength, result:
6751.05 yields 1.434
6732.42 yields 1.64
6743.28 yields 1.506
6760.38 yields 1.591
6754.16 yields 1.546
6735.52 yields 1.582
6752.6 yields 1.587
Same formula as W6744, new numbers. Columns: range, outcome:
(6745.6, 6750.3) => 1.54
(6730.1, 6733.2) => 1.6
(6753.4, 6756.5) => 1.55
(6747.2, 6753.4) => 1.52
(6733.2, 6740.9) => 1.58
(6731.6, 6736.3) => 1.62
